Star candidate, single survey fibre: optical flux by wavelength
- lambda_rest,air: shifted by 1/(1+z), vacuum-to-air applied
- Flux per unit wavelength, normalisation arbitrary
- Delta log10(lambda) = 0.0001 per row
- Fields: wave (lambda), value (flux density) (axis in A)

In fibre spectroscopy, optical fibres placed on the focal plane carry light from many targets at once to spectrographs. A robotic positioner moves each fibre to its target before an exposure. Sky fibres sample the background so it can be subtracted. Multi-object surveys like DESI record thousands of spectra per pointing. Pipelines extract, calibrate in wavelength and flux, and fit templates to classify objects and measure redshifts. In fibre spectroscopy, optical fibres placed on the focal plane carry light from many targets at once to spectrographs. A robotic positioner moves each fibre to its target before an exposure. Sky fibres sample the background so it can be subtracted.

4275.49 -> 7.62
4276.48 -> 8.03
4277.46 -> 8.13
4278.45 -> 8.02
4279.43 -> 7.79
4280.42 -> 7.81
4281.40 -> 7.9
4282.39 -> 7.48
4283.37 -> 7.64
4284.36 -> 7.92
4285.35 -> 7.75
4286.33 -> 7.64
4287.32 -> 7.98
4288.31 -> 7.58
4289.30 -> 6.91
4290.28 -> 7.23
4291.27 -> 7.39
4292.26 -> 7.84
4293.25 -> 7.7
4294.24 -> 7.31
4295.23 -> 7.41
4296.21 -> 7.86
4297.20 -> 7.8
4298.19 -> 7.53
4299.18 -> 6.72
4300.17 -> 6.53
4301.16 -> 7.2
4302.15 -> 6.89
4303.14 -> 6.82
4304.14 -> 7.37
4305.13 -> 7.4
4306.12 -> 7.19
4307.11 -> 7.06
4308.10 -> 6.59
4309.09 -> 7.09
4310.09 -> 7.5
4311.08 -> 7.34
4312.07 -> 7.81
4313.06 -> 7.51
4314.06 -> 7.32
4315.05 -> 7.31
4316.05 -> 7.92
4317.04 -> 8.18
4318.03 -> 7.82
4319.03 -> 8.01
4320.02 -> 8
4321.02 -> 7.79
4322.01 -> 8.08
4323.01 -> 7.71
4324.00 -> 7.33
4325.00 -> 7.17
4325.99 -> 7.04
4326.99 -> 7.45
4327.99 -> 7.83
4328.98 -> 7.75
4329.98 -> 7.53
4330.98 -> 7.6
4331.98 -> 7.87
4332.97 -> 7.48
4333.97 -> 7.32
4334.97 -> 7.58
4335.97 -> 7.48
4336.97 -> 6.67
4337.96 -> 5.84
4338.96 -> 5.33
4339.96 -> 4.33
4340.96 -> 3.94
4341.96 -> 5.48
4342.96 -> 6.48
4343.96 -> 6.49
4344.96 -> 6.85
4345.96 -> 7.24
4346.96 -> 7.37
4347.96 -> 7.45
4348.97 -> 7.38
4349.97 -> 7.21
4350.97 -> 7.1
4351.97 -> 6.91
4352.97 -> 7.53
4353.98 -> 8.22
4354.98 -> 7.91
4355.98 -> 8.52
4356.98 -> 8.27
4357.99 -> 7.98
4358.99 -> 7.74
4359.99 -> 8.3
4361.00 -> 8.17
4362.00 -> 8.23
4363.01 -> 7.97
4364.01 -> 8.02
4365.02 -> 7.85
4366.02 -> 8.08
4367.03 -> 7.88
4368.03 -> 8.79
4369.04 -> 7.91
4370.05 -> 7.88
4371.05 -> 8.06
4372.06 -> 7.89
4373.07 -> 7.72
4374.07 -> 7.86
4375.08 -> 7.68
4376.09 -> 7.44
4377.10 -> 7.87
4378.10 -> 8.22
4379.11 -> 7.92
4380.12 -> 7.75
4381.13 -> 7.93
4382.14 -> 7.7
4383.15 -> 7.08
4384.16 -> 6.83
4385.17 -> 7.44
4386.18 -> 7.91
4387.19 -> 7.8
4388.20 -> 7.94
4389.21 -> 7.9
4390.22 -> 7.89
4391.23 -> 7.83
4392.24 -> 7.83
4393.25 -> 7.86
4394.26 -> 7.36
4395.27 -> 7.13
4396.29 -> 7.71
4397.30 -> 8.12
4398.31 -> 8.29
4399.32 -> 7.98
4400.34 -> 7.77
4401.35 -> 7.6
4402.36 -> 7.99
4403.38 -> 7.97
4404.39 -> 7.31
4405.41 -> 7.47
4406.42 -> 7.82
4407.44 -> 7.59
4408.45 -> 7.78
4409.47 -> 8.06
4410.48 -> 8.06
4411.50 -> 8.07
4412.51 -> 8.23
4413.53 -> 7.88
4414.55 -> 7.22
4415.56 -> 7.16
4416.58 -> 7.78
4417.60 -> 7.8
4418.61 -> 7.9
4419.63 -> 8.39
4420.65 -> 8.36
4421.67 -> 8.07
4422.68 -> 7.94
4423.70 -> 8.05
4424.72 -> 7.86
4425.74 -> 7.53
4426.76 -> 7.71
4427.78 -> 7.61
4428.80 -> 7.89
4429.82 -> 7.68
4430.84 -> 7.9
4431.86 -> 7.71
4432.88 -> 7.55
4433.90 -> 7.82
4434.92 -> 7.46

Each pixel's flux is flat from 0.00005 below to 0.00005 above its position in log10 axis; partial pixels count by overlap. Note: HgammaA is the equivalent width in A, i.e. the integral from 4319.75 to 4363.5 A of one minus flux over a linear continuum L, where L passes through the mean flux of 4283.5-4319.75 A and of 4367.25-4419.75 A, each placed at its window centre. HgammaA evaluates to 1.9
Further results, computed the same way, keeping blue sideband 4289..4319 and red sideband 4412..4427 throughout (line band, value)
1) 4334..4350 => 2.3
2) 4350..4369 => -0.9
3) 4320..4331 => -0.2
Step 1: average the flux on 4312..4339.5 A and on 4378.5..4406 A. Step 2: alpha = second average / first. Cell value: 1.04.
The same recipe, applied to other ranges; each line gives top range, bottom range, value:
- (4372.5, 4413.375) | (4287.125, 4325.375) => 1.04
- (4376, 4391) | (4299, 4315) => 1.08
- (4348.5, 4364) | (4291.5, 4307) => 1.07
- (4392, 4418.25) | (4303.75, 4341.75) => 1.08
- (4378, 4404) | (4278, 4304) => 1.04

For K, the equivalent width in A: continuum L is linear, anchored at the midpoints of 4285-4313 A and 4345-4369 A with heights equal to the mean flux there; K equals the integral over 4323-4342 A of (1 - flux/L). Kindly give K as 1.90 A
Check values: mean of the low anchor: 7.34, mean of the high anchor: 7.81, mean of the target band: 6.85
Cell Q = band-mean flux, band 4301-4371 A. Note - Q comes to 7.39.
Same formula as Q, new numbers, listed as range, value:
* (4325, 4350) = 6.84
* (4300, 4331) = 7.45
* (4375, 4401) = 7.74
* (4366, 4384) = 7.84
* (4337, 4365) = 7.13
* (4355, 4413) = 7.86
